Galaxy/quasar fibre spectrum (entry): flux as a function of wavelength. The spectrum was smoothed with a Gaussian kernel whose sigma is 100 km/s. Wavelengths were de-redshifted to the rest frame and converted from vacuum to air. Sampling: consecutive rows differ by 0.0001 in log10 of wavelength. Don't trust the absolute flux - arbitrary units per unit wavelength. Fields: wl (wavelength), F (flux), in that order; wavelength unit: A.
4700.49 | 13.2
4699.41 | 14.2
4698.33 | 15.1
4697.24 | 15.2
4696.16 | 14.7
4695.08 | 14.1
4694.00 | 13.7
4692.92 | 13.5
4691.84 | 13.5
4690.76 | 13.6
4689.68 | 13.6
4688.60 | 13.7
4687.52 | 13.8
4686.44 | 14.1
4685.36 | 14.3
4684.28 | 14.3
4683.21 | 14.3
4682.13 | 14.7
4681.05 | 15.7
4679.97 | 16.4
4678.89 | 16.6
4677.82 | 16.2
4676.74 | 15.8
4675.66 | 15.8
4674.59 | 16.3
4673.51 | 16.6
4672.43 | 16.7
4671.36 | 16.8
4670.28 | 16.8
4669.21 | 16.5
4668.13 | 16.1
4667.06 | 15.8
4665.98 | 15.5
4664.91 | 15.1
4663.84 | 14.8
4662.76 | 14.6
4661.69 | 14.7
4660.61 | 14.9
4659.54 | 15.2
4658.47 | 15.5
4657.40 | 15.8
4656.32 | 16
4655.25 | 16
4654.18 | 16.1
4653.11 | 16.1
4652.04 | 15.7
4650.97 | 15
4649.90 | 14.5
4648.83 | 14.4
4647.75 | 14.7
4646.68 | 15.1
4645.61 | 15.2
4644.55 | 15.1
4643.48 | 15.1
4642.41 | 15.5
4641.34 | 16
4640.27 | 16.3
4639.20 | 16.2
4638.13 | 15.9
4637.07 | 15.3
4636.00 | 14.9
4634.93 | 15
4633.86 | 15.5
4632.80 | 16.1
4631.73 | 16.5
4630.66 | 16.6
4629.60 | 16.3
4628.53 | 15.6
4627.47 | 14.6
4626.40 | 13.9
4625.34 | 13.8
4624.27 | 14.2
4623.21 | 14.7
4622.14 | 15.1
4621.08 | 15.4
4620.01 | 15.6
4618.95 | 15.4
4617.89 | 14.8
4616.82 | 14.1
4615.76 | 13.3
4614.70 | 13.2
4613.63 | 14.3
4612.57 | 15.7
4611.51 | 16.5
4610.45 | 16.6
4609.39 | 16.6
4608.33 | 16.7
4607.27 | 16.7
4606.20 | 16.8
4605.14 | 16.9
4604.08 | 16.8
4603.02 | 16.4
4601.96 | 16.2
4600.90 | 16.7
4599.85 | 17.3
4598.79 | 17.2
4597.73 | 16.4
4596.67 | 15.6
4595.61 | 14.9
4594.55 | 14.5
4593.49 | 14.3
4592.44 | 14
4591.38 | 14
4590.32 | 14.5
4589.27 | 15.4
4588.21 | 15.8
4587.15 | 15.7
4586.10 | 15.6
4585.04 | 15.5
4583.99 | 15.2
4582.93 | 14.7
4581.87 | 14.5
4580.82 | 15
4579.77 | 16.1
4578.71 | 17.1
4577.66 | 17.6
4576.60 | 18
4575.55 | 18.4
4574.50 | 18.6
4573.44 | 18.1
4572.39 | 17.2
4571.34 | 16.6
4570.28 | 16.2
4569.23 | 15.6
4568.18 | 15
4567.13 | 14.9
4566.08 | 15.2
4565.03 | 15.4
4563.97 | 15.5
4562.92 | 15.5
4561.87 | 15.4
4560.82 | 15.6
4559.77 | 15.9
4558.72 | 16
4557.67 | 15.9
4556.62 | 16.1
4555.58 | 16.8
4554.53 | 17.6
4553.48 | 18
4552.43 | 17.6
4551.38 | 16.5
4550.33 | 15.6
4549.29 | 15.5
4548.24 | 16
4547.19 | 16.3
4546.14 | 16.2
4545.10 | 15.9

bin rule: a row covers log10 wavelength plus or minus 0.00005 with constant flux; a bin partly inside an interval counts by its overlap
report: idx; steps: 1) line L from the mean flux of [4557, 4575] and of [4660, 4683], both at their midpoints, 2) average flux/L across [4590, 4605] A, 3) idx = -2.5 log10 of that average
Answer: 0.02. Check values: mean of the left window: 16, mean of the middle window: 15.7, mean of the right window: 15.8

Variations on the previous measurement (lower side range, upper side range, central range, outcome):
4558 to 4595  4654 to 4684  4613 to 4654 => 0.04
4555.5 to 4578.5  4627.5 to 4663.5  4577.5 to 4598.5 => 0.06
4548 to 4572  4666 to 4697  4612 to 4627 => 0.08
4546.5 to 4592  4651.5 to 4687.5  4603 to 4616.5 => 0.00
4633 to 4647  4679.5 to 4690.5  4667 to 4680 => -0.11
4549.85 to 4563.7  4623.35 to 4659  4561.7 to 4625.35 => 0.01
